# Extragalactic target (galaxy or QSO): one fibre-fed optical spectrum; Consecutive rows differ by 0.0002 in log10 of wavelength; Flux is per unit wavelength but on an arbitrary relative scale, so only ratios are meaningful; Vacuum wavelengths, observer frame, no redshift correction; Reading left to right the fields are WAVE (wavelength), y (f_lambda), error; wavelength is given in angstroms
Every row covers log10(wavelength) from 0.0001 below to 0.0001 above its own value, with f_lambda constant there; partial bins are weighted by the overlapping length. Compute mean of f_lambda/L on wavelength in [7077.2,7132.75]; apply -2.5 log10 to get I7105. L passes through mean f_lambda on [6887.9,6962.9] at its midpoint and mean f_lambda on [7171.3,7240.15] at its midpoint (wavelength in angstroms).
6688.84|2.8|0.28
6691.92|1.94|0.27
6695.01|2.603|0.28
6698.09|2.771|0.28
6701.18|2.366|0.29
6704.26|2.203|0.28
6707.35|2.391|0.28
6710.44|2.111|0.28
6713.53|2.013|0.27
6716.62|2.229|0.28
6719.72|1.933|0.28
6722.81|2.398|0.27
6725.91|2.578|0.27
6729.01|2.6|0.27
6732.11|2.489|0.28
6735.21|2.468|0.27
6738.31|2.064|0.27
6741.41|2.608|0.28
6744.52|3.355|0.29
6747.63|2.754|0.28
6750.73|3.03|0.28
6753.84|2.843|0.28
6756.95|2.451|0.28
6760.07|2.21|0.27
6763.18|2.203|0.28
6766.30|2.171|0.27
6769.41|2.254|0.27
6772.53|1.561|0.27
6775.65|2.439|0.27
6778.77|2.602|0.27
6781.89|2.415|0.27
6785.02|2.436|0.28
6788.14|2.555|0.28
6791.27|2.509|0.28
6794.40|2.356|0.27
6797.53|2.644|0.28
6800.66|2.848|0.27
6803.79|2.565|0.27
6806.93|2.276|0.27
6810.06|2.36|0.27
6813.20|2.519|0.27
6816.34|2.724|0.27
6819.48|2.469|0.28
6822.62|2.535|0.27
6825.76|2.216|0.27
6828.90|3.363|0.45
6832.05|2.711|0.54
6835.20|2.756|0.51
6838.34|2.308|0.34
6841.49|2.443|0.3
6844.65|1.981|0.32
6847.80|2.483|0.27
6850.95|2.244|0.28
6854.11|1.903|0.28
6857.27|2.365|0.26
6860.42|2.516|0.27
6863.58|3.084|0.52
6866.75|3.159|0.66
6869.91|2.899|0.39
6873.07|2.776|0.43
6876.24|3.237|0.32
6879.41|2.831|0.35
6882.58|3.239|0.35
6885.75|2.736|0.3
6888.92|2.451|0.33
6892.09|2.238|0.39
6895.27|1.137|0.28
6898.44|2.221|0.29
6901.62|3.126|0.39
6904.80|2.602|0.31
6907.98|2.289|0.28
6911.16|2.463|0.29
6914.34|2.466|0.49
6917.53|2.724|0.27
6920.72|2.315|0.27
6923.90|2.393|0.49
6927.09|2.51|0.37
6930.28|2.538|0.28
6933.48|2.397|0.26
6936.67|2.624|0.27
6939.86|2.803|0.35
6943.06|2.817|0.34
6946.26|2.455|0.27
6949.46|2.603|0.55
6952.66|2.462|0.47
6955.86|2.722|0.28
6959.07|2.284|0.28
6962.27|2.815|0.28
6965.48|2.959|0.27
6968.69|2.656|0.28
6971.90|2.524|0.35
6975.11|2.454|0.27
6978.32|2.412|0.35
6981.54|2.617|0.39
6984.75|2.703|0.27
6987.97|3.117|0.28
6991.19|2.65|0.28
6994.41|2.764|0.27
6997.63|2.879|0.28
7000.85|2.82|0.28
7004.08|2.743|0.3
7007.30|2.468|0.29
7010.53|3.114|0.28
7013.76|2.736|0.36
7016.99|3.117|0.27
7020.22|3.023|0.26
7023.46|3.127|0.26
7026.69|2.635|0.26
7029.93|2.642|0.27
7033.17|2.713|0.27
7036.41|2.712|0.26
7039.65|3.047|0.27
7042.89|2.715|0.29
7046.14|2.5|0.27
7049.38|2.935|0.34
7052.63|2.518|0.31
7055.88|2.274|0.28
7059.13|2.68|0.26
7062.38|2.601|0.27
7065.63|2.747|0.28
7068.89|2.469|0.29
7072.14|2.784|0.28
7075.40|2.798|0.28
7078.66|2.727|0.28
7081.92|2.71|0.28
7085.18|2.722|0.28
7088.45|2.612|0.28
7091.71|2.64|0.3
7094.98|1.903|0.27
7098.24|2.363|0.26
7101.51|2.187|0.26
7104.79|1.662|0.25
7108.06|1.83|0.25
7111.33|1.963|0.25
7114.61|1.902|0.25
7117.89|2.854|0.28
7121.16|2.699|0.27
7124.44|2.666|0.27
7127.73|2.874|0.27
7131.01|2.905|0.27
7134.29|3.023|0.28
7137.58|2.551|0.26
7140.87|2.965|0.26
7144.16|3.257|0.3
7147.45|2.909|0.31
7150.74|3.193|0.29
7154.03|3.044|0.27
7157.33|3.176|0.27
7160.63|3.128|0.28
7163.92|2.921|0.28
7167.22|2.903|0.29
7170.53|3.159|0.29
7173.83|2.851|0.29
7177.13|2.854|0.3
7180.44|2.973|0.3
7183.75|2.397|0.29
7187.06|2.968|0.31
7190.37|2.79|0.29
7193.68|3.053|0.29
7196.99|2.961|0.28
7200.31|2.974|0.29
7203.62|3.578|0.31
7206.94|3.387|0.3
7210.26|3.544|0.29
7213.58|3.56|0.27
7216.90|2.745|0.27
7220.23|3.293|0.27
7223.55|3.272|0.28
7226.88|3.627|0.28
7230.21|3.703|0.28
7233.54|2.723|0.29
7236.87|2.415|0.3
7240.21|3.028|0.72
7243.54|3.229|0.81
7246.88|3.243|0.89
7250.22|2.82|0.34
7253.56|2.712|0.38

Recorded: 0.18 mag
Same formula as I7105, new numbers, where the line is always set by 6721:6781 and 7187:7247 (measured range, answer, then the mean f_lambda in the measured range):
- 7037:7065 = 0.10 mag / 2.66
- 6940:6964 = 0.07 mag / 2.61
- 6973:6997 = 0.06 mag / 2.68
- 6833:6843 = 0.04 mag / 2.52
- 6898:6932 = 0.08 mag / 2.52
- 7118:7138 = 0.08 mag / 2.81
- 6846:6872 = 0.02 mag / 2.58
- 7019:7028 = -0.02 mag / 2.93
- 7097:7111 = 0.44 mag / 2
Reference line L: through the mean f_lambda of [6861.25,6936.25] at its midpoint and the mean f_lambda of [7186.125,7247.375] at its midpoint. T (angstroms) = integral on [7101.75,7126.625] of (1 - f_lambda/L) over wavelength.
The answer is 6.2 angstroms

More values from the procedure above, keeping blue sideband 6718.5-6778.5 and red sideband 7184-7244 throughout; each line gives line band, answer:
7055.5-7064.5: 1.1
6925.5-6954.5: 1.6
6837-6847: 1.3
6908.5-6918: 0.7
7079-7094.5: 1.7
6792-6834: -0.6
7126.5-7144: 0.7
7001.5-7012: 0.2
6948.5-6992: 2.1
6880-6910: 2.3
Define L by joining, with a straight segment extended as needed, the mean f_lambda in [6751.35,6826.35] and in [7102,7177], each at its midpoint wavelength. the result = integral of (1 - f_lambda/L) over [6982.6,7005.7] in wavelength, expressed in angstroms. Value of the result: -1.7 angstroms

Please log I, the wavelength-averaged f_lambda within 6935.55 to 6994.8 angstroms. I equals 2.65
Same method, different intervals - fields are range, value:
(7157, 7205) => 2.97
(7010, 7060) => 2.77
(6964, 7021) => 2.76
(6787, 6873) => 2.55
